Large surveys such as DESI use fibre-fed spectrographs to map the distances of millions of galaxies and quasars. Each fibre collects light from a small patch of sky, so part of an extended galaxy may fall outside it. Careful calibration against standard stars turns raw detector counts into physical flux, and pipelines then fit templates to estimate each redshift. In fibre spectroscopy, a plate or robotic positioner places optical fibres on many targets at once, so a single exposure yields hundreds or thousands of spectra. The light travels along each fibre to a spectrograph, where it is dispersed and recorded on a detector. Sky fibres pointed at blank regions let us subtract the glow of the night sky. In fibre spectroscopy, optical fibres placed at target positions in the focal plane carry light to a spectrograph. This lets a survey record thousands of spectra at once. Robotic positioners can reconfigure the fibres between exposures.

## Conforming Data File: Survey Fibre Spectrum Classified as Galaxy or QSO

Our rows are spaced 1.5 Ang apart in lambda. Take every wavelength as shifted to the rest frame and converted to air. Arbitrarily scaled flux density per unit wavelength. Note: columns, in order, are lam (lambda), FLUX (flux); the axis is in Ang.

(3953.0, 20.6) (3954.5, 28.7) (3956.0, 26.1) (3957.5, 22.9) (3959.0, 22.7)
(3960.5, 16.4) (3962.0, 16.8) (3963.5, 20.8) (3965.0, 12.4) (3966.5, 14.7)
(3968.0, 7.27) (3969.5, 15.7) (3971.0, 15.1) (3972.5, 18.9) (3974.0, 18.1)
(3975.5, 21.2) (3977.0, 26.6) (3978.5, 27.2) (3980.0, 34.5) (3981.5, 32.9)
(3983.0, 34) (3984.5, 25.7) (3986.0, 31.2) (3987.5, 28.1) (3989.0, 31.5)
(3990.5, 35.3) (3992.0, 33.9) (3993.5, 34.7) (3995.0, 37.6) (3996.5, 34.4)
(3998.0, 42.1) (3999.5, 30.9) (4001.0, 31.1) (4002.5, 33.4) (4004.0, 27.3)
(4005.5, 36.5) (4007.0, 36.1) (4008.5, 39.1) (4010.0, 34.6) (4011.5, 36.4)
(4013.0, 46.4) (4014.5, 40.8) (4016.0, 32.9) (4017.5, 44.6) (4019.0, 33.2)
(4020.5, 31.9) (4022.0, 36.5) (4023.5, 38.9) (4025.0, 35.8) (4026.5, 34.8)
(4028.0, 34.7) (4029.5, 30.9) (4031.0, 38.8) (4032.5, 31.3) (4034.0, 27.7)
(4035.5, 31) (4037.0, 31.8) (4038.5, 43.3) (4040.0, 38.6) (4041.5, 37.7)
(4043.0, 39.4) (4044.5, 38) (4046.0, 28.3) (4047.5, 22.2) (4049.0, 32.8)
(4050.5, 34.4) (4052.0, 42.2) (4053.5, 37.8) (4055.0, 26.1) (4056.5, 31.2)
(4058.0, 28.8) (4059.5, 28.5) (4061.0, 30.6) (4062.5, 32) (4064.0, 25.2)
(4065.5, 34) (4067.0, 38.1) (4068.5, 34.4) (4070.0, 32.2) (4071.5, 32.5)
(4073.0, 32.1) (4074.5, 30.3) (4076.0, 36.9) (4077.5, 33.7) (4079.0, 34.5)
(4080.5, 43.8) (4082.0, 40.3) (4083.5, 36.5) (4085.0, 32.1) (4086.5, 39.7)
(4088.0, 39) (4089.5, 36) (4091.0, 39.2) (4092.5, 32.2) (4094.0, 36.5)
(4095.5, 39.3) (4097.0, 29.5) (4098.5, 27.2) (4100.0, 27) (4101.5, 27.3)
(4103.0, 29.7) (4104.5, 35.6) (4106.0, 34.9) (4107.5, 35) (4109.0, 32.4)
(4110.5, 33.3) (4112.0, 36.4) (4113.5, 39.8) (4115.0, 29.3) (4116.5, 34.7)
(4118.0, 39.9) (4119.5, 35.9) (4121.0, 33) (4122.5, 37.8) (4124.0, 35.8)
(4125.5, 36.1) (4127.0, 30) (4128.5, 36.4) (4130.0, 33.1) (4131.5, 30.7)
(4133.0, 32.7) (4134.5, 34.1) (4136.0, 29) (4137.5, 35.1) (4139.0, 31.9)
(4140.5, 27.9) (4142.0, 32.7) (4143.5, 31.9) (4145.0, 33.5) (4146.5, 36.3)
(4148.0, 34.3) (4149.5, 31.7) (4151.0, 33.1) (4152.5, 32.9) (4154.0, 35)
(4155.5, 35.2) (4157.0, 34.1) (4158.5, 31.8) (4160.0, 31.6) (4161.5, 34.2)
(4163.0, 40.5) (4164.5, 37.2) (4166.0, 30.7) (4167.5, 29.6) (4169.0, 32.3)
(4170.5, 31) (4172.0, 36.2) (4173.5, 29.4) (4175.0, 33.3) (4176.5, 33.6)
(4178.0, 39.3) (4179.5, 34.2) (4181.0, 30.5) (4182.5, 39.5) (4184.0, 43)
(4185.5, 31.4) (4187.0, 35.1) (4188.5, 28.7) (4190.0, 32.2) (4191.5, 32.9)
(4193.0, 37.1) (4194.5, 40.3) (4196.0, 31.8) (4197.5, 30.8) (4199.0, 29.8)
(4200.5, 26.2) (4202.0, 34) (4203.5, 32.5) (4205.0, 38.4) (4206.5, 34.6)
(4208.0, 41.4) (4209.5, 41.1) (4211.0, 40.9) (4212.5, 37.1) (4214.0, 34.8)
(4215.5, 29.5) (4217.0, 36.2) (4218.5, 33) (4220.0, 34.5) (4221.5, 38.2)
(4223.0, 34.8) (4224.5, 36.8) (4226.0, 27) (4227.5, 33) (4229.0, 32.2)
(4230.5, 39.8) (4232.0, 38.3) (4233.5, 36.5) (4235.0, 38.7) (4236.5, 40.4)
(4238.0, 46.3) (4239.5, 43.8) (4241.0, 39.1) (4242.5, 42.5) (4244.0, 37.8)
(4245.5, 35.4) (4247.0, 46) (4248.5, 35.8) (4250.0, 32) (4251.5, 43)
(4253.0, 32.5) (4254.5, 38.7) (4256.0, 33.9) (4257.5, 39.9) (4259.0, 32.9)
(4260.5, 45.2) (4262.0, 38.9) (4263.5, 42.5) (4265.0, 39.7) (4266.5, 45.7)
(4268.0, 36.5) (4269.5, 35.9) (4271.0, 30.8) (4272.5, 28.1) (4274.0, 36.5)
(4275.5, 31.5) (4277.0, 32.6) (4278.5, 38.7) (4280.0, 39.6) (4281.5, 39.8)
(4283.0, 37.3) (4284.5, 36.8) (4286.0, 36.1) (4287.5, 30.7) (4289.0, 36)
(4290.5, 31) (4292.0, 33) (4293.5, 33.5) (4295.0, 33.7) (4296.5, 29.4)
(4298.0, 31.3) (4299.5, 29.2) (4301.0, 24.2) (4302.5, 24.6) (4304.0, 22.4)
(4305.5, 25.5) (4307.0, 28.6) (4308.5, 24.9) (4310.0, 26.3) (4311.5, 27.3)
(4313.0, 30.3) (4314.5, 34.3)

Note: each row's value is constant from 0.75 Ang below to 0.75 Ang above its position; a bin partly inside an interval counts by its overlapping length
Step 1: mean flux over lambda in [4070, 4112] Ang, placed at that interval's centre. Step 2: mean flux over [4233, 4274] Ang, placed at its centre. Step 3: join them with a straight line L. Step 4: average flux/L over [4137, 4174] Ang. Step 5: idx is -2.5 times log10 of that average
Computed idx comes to 0.09 mag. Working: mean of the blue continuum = 34.3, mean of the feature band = 33.2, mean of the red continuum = 38.4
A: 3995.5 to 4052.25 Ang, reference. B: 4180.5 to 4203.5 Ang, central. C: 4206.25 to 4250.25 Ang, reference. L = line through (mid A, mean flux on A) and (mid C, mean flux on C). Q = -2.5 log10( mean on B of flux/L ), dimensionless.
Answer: 0.11 mag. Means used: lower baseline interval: 35.2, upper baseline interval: 37.3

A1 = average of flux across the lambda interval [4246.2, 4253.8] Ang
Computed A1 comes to 37.8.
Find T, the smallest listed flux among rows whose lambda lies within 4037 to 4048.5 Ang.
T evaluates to 22.2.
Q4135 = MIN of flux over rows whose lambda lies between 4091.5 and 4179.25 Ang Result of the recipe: 27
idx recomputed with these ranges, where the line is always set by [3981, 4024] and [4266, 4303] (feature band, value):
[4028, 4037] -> 0.08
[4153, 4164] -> -0.01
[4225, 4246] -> -0.12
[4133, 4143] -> 0.08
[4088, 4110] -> 0.04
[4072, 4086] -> -0.03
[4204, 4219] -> -0.08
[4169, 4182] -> 0.02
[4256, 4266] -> -0.17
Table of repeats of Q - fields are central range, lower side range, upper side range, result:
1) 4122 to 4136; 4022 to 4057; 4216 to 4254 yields 0.061 mag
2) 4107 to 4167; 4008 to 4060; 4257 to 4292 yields 0.053 mag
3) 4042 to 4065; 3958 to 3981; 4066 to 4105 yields -0.060 mag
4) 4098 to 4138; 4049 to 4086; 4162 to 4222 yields 0.019 mag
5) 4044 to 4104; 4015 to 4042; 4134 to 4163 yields 0.037 mag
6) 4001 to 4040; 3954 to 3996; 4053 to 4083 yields -0.228 mag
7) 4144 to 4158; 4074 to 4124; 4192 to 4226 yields 0.031 mag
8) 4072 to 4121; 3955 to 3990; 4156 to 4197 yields -0.170 mag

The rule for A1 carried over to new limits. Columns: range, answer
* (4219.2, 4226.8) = 34.2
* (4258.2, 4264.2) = 39.9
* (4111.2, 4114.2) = 38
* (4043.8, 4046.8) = 32.9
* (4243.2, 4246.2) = 36.7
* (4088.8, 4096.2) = 36.6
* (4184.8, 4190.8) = 31.9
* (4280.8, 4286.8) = 37.4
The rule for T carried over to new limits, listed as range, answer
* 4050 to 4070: 25.2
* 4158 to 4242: 26.2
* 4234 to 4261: 32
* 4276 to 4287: 32.6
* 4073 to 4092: 30.3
